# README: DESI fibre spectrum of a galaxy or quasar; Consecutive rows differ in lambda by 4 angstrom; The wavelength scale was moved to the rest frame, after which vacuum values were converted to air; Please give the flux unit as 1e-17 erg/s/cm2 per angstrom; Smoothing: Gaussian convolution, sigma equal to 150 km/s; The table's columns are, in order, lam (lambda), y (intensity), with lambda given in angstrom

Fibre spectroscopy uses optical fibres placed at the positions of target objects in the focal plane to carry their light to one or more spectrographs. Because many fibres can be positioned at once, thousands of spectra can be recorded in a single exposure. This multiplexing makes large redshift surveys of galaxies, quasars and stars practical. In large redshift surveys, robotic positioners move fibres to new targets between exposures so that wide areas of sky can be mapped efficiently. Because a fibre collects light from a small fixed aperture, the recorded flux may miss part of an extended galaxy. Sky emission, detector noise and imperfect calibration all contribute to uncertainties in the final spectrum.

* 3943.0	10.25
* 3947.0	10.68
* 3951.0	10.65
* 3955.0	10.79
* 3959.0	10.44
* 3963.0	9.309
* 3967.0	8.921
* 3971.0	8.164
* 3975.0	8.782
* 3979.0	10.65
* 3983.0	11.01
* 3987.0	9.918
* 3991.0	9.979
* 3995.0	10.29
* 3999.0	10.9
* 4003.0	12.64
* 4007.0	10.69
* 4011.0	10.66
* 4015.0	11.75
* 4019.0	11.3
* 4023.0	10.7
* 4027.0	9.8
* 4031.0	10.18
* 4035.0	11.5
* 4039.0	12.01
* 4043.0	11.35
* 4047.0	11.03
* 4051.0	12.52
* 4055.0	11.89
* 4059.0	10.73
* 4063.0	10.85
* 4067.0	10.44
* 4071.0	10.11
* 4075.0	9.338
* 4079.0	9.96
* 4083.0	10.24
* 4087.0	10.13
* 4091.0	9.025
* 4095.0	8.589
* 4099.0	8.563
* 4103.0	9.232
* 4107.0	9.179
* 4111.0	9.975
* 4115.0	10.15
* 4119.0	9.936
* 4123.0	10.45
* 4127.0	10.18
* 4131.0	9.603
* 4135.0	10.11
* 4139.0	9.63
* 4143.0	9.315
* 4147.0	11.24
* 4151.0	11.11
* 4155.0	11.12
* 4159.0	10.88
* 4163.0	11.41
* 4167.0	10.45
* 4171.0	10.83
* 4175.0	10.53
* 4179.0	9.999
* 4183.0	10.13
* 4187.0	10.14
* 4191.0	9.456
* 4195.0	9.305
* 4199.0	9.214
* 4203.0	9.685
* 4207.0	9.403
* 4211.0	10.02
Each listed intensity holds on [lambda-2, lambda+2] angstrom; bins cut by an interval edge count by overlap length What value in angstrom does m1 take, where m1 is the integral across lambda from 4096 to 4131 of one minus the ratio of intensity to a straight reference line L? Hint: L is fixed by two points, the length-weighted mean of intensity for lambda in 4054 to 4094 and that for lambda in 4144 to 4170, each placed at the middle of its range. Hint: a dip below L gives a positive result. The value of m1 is 3.0 angstrom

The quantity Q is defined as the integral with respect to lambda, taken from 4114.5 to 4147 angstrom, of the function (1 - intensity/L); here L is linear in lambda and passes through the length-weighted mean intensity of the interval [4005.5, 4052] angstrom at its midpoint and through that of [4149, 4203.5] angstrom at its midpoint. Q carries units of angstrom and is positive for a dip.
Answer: 1.8 angstrom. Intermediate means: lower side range 11.1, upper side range 10.3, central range 9.99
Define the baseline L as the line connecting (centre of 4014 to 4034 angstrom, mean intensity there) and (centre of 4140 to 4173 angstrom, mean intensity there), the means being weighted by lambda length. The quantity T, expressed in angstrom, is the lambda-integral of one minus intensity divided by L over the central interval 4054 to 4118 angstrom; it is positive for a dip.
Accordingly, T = 5.2 angstrom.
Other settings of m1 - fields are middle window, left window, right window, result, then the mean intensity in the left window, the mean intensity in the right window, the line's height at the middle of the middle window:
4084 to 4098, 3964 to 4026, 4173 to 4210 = 1.1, 10.4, 9.77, 10.1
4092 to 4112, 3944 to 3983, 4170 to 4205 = 1.7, 9.89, 9.9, 9.89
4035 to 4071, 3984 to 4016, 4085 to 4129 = -3.8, 10.8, 9.58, 10.2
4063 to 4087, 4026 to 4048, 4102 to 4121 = 0.6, 11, 9.72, 10.4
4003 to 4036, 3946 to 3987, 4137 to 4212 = -3.0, 9.92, 10.2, 9.99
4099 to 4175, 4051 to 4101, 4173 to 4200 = -2.1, 10.1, 9.85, 9.96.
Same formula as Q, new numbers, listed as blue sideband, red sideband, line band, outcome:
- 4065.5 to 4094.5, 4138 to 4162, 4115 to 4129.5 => 0.2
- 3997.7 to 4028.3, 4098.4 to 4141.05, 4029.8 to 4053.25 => -1.6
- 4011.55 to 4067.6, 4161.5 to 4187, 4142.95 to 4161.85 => -0.5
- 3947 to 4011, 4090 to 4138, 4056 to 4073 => -1.3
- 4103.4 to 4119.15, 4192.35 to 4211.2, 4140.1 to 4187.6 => -5.0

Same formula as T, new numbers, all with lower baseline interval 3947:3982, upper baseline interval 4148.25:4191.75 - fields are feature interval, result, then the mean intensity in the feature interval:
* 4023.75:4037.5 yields -0.7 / 10.6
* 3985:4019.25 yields -3.2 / 10.9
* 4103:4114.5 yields 0.9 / 9.59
